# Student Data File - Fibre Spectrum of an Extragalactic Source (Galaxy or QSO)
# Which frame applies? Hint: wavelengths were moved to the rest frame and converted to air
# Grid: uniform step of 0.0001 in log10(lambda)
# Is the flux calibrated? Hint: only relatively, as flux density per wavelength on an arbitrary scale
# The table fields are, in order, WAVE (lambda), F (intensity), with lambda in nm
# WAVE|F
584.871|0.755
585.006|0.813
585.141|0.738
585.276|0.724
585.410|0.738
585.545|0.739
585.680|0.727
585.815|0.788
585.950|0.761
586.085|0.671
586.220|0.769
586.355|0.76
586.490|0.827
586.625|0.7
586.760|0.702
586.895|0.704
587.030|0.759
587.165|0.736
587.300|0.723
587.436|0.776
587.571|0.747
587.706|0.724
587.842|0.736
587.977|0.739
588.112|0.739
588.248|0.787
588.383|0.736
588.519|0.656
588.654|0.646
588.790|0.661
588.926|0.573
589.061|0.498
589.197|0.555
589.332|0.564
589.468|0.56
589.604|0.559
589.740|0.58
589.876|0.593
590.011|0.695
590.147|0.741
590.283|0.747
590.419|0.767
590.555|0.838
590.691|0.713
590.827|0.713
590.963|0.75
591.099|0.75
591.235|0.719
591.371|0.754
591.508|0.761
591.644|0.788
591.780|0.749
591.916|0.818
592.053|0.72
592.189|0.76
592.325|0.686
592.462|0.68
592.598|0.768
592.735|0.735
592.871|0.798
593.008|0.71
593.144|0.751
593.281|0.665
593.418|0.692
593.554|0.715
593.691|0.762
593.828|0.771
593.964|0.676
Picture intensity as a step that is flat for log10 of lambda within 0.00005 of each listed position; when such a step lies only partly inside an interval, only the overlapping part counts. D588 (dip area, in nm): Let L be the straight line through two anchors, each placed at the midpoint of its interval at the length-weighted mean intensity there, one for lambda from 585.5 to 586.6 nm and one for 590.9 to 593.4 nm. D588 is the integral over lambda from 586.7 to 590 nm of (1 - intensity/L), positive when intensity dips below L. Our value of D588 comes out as 0.35 nm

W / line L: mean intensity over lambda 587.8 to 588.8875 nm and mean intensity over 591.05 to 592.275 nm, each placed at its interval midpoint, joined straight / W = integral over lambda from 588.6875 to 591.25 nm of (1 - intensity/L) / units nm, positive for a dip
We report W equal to 0.253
